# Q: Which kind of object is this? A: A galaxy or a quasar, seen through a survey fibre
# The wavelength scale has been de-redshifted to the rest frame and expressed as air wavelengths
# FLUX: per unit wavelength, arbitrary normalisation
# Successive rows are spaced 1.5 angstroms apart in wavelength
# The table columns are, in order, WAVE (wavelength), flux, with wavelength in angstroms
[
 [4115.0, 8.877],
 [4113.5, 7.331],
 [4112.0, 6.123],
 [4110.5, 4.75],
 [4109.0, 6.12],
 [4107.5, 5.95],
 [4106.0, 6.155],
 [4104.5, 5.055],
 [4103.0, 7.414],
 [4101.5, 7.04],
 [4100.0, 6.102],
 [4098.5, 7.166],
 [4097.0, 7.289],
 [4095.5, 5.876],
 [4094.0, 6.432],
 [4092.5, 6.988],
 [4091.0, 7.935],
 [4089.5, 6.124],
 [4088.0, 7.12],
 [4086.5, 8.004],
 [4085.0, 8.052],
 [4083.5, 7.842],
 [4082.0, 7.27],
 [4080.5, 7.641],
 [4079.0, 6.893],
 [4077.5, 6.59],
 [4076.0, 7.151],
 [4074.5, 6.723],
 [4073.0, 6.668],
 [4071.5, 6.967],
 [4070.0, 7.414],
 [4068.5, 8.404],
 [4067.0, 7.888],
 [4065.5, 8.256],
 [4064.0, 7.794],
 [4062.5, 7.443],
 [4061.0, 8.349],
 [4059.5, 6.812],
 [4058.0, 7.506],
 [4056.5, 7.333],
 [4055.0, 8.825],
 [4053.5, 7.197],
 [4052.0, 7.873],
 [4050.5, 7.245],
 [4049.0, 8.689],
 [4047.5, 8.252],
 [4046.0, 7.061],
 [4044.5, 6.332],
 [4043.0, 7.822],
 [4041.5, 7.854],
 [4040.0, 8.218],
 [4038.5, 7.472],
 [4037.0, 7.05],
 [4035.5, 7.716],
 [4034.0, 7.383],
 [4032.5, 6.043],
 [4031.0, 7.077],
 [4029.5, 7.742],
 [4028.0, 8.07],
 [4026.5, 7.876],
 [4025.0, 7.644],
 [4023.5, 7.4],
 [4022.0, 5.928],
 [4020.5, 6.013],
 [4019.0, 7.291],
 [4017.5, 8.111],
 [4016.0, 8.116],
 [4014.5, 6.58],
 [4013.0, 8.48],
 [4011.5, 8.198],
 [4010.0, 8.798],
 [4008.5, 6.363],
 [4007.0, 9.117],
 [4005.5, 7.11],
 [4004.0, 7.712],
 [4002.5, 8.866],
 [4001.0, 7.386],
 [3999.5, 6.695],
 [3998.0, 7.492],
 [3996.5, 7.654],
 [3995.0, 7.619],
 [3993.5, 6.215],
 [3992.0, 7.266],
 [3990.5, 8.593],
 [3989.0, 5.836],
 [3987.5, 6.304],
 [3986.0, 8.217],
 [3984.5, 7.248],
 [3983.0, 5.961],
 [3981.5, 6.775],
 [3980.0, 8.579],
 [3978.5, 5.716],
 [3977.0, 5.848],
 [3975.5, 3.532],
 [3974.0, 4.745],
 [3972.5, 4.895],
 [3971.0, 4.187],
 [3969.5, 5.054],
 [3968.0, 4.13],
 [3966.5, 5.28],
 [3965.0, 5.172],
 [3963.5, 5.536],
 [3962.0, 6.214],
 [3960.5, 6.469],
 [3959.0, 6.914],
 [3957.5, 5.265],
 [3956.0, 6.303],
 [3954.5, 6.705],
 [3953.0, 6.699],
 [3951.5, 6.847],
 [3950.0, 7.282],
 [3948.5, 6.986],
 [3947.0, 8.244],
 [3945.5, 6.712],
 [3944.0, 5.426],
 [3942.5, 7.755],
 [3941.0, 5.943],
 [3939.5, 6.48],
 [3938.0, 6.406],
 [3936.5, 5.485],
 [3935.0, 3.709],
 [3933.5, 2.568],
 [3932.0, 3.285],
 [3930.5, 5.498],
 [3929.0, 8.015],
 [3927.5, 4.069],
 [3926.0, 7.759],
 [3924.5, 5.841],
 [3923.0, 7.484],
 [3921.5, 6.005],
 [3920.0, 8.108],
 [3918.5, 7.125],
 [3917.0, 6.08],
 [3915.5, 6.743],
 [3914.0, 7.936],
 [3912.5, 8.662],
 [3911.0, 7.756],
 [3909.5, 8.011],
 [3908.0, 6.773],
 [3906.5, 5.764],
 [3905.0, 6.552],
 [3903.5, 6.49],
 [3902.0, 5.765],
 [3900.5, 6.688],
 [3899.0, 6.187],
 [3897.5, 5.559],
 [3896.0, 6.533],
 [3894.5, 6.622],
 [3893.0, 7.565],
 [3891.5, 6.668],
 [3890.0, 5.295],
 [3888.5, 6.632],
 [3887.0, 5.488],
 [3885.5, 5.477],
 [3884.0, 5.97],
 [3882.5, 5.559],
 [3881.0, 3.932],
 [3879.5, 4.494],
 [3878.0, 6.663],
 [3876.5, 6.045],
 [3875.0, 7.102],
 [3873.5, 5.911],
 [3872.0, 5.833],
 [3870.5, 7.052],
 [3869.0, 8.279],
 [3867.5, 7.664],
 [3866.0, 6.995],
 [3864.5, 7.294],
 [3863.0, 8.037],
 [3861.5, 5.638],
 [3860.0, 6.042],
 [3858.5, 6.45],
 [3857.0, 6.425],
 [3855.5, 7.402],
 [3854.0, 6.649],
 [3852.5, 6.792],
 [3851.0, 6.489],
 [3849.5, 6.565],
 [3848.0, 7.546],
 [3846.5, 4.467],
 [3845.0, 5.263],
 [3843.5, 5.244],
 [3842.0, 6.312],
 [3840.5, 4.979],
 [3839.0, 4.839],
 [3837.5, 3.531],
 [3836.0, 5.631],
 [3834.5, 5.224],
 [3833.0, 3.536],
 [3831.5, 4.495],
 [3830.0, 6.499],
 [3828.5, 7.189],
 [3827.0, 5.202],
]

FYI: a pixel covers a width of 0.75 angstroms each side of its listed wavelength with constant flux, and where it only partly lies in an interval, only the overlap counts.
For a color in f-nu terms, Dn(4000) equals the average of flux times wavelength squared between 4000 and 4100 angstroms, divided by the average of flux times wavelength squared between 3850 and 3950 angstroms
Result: 1.3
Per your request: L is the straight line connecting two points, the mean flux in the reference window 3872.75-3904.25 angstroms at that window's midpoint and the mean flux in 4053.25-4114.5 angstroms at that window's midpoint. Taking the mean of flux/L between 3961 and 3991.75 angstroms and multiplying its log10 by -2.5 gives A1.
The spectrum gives 0.10 mag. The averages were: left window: 6.03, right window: 7.08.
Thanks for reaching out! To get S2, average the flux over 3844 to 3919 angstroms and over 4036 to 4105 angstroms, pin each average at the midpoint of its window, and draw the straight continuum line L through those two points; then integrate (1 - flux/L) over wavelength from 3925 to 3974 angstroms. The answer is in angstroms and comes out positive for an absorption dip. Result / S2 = 6.9 angstroms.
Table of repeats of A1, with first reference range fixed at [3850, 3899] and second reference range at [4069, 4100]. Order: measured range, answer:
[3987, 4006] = -0.078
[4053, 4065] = -0.099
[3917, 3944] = 0.107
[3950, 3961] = 0.024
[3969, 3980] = 0.300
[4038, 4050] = -0.111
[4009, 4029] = -0.104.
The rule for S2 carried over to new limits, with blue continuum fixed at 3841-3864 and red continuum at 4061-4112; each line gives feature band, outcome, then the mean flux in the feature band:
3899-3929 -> -1.5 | 6.84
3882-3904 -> 1.0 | 6.17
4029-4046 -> -1.1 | 7.32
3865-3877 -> -0.9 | 6.89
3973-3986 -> 1.1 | 6.15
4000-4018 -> -2.9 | 7.88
